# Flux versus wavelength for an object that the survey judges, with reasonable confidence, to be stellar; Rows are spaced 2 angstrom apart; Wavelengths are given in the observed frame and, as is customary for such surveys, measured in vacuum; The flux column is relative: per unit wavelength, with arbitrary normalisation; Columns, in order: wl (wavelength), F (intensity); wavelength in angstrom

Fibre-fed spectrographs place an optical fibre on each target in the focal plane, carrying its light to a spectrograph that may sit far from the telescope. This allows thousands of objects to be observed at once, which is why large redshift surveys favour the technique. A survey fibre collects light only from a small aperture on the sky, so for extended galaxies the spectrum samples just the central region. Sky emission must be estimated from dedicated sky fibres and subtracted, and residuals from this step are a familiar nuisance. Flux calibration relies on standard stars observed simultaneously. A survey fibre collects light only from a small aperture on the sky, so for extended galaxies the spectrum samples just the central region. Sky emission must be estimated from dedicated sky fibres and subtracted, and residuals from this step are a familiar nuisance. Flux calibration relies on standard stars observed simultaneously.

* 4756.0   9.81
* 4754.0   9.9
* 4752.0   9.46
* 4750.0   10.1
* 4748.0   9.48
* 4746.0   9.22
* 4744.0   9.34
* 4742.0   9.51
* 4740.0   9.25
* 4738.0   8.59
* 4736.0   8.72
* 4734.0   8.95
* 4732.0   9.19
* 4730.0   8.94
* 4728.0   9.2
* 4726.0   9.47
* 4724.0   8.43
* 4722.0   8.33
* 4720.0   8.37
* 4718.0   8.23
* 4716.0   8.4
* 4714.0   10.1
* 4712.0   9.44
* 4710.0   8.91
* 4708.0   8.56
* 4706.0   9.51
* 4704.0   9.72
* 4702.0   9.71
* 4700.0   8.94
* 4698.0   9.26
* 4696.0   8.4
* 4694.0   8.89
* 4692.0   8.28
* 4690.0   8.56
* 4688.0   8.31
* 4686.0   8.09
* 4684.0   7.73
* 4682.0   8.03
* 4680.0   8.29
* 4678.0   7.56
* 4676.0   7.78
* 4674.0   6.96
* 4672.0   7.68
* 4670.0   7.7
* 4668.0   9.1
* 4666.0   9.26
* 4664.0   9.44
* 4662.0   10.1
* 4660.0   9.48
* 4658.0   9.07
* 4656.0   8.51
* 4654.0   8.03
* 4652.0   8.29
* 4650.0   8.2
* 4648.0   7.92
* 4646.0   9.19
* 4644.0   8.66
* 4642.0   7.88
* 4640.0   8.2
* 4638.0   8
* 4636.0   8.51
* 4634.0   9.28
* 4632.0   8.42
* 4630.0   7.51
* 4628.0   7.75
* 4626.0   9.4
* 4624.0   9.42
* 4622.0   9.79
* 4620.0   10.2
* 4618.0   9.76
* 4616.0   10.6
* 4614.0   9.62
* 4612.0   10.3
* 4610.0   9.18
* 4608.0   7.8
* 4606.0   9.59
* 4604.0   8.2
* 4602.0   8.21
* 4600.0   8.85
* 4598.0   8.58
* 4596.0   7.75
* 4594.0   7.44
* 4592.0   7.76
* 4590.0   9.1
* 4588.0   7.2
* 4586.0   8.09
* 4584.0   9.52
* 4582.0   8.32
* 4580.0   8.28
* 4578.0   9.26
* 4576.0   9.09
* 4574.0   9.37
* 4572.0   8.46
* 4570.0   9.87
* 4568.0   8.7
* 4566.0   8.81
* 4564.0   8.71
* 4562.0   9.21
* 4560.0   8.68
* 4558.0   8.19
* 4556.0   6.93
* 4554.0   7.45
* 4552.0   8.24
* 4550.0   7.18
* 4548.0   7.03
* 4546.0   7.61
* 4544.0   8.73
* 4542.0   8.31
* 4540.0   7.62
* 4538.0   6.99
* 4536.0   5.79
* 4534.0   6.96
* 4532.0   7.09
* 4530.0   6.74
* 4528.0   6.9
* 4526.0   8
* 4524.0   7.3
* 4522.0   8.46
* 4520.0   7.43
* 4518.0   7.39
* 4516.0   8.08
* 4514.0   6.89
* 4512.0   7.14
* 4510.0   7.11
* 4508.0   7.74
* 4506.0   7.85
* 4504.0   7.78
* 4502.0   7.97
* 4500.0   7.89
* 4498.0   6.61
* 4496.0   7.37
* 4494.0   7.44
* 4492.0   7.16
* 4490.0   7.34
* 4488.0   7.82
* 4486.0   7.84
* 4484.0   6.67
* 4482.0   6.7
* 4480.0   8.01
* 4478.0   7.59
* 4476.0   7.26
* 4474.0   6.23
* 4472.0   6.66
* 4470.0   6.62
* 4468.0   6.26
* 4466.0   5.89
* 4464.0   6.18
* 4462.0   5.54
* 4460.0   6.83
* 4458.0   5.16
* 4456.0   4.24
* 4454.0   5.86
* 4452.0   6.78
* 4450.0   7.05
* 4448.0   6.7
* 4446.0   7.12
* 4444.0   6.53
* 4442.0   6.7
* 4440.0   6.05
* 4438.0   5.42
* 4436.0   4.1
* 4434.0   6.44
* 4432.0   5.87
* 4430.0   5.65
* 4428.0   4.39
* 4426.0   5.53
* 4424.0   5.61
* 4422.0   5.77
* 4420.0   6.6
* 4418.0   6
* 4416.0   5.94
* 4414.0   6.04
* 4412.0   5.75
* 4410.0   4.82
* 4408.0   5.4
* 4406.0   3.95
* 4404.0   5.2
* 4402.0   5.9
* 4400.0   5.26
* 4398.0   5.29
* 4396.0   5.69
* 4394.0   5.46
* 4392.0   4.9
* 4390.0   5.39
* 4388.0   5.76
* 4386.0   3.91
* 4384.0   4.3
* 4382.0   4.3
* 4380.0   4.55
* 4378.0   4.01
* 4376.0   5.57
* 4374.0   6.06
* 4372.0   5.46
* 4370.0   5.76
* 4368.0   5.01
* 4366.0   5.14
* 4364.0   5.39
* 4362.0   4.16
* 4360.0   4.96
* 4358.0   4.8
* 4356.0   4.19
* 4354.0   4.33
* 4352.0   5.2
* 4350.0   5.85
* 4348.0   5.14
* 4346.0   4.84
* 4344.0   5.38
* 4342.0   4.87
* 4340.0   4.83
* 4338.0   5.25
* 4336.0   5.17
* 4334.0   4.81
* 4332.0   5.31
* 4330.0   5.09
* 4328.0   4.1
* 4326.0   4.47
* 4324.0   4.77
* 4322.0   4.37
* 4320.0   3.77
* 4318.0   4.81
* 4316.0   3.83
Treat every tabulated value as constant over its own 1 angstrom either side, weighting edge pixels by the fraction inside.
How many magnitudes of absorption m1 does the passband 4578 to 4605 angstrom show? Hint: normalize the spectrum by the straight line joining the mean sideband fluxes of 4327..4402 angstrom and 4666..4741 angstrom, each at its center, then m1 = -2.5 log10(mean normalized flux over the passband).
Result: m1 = -0.12 mag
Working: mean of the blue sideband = 5.03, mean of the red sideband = 8.65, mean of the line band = 8.29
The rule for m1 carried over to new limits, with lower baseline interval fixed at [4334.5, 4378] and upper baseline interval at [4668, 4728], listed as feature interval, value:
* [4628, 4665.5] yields -0.07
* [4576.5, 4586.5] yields -0.19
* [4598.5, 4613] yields -0.16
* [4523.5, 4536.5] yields -0.02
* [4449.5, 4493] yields -0.06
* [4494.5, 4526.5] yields -0.14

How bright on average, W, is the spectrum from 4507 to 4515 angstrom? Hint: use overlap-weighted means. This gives 7.22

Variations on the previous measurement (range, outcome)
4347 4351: 5.49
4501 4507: 7.87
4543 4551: 7.64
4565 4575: 9.04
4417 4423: 6.12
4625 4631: 8.22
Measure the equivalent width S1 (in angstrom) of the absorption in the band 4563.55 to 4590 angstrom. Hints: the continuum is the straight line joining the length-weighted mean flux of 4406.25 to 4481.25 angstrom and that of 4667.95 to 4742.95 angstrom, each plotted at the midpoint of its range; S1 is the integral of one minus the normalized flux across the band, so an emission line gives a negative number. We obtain -5.0 angstrom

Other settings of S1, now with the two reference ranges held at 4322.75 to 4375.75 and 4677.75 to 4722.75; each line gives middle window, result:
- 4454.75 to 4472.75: 0.9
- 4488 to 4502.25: -1.8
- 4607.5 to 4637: -4.9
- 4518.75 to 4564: -3.7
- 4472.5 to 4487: -1.8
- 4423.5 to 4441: 1.3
